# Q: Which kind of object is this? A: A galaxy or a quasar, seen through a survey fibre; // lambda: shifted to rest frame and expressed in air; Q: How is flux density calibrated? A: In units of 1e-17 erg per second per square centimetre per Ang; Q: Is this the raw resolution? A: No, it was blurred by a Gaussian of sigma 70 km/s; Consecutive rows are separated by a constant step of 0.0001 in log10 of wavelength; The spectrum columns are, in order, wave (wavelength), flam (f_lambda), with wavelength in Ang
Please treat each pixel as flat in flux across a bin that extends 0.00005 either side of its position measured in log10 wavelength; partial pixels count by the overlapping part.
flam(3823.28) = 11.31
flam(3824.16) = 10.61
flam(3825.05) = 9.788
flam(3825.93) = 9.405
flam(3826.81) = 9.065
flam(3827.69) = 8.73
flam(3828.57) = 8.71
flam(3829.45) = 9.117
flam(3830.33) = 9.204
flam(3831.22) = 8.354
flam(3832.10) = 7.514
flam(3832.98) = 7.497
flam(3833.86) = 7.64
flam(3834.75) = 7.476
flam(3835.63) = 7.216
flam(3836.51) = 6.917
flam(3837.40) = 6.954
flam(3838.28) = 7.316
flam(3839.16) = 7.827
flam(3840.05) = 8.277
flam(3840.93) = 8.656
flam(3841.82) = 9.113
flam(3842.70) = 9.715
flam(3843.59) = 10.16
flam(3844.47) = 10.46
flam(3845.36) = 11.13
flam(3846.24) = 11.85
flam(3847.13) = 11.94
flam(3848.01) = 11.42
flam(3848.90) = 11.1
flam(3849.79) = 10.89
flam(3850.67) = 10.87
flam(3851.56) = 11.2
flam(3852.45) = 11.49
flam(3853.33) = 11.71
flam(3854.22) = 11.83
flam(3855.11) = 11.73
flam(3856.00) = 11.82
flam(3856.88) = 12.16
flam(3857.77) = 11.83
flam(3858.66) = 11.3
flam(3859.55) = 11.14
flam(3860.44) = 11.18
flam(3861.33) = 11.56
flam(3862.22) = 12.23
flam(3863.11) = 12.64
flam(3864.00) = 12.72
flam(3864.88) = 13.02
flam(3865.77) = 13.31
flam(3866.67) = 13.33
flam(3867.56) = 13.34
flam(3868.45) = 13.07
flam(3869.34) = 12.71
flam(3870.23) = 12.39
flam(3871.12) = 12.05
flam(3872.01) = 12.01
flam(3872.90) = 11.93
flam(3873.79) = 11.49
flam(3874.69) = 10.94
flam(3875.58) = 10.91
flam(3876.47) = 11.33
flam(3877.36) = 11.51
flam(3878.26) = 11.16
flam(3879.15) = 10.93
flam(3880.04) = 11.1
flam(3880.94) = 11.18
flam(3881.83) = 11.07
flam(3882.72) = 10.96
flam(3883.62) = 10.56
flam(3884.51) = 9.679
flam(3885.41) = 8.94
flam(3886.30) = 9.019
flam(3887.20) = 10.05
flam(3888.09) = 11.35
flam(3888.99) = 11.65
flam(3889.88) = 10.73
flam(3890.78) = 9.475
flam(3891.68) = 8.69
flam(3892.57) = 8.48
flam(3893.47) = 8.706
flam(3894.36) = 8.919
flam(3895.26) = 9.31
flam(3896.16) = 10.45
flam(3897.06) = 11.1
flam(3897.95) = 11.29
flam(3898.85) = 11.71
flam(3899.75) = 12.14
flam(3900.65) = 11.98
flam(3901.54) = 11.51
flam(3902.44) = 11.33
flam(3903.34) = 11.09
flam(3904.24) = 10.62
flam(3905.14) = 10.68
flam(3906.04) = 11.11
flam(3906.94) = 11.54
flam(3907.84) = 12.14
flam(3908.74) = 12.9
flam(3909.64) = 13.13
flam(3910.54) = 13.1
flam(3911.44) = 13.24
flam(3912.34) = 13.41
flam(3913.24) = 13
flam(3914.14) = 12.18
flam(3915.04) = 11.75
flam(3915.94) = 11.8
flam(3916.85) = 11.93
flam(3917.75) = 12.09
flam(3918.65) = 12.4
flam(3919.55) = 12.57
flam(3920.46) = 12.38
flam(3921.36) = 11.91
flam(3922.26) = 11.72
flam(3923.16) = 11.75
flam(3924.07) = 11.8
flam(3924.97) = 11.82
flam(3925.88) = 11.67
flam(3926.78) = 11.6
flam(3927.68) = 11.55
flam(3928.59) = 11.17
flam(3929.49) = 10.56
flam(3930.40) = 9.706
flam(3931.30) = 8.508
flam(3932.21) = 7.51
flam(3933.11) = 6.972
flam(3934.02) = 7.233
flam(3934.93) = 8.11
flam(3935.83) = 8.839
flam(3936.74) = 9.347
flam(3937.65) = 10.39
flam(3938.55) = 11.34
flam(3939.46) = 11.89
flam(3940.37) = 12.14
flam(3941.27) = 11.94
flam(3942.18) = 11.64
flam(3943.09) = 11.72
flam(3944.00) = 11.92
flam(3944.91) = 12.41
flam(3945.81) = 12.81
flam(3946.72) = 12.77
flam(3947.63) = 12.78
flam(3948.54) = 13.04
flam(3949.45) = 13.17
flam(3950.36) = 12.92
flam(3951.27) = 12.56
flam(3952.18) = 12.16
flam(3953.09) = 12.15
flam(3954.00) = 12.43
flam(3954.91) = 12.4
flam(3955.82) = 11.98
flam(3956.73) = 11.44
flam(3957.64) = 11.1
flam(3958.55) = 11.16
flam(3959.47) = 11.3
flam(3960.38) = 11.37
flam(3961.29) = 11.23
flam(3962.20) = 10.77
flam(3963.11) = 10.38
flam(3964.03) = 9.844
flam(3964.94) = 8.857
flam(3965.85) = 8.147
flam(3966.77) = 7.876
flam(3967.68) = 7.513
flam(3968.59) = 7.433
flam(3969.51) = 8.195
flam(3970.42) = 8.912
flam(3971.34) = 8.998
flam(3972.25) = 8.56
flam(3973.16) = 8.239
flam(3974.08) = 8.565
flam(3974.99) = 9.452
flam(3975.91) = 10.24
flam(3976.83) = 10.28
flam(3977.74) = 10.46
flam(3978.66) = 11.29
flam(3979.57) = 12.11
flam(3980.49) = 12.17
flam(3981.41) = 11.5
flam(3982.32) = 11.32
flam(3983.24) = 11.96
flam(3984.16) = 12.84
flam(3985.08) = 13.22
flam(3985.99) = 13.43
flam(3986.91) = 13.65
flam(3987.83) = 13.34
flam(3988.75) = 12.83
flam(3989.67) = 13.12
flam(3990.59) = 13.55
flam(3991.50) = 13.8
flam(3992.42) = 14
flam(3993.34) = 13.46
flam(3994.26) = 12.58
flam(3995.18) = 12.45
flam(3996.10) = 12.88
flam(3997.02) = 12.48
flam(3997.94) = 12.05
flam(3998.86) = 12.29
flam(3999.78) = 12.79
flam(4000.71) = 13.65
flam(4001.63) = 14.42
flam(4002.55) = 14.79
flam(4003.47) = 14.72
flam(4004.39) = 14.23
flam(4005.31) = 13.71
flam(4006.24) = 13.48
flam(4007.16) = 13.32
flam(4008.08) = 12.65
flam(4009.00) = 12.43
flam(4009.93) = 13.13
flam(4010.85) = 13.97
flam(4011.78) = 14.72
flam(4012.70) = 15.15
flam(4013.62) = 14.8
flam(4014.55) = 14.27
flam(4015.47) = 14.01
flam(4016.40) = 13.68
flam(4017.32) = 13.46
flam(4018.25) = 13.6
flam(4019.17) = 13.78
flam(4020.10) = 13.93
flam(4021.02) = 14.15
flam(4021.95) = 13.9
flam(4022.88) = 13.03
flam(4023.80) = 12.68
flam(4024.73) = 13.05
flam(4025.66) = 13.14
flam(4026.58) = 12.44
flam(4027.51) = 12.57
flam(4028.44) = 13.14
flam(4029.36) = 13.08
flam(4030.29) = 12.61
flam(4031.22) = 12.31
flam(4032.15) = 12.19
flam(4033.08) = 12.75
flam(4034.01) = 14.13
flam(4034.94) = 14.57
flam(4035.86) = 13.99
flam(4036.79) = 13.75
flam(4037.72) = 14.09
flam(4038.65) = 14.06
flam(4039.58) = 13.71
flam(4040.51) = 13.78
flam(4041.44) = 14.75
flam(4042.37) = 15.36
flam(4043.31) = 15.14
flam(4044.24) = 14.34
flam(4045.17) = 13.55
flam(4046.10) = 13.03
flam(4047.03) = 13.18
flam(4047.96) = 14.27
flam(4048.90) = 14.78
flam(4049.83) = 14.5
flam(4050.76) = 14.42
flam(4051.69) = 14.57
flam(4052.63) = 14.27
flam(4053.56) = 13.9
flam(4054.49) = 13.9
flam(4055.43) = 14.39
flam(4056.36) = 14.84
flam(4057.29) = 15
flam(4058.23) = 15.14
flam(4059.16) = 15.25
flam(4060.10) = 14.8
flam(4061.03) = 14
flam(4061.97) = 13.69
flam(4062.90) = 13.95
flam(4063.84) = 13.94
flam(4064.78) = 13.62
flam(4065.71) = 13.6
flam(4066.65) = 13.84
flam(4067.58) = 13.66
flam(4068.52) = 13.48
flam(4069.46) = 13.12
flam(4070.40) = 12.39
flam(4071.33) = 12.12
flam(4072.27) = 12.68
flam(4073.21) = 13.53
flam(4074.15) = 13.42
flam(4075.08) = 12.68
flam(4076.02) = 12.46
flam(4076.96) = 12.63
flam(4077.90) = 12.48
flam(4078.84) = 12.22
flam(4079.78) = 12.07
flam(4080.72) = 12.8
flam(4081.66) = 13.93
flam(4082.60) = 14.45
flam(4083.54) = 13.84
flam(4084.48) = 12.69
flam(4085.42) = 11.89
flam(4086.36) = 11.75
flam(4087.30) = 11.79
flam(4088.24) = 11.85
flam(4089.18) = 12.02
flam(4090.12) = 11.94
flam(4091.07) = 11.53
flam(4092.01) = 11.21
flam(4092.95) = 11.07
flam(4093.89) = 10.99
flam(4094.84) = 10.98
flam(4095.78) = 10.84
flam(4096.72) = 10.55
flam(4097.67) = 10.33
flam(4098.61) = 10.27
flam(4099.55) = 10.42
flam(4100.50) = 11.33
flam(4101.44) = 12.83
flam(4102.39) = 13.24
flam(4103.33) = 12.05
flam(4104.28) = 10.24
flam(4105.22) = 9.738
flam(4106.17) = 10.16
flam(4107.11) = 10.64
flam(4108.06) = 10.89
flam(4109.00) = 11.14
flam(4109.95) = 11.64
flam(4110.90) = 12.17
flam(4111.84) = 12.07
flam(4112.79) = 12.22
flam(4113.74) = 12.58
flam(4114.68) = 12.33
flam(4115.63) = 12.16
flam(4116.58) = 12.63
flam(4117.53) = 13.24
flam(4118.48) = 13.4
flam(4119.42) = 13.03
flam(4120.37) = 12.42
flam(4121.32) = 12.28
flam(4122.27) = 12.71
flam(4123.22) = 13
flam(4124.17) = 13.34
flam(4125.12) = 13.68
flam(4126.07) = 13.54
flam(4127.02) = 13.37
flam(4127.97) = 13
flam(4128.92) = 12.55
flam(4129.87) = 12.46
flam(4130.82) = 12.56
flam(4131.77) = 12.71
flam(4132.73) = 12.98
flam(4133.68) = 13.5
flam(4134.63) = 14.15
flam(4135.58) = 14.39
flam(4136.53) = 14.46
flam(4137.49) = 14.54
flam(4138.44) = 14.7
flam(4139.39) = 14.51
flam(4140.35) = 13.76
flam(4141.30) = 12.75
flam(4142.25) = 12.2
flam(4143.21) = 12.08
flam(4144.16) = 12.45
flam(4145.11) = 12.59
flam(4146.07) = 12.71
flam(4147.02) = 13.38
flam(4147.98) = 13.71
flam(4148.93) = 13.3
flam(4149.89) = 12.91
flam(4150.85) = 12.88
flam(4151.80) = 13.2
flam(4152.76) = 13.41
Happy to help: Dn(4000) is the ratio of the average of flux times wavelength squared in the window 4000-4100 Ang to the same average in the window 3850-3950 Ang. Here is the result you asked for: 1.27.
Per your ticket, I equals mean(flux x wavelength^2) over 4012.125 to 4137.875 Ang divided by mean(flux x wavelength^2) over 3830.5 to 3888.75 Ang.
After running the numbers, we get 1.35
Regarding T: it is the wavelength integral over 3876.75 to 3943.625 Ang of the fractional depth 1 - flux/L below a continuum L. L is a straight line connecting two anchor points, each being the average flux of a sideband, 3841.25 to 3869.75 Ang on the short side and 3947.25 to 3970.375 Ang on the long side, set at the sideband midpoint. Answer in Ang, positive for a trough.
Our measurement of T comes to 1.6 Ang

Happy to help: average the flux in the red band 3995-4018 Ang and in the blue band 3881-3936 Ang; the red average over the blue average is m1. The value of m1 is 1.25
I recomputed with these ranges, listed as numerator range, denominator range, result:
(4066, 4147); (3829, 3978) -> 1.28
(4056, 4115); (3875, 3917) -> 1.23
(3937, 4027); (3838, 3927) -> 1.13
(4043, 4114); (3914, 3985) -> 1.25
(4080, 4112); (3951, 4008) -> 1.06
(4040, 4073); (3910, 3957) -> 1.29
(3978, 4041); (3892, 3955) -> 1.22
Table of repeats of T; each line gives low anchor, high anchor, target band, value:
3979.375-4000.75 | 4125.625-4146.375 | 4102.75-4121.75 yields 1.9 Ang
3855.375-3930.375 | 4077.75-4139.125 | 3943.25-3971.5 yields 1.8 Ang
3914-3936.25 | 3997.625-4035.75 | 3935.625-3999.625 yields 3.2 Ang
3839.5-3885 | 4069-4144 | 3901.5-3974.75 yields 4.3 Ang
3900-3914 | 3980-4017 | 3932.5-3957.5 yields 2.4 Ang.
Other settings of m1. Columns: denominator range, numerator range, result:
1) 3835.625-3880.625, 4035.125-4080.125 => 1.24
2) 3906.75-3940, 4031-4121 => 1.15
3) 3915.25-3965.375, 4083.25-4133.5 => 1.07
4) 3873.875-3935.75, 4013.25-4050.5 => 1.25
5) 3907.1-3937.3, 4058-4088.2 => 1.18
